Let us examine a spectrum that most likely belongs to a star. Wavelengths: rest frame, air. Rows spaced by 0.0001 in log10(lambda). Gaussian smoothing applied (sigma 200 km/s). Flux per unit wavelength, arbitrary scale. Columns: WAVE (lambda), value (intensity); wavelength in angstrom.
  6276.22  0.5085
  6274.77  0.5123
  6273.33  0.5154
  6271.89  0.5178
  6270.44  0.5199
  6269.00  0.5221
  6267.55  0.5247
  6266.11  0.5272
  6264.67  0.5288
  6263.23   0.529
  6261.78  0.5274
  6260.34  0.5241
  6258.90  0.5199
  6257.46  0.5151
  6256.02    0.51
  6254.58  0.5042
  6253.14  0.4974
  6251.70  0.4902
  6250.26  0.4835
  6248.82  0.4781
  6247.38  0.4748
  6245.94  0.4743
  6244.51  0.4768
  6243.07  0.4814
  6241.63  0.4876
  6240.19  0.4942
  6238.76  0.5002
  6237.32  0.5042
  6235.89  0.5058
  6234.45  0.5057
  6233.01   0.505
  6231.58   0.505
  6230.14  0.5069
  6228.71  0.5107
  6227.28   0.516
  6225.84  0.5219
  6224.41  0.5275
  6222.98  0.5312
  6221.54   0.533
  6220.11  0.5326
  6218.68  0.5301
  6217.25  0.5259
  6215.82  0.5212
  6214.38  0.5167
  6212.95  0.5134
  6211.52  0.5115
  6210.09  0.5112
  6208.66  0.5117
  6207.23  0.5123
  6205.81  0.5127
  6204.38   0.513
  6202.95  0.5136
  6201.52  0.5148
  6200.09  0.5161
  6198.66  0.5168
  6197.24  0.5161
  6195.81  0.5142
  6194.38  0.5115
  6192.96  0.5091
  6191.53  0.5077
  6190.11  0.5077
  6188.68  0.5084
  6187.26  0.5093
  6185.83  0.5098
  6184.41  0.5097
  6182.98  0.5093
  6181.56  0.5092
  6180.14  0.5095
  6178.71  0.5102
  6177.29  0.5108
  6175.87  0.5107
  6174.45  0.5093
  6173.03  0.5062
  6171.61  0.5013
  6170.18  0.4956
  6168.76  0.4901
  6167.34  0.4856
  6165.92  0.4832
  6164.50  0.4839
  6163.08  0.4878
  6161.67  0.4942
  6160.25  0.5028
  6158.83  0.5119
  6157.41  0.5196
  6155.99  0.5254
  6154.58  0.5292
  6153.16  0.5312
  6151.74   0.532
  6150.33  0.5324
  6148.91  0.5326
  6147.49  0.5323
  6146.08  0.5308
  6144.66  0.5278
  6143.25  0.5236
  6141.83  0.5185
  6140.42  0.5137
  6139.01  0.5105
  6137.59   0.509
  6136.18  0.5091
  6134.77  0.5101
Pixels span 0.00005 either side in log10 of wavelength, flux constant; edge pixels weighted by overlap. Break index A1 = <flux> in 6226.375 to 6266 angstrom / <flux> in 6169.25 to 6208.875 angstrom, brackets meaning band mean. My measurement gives 1.0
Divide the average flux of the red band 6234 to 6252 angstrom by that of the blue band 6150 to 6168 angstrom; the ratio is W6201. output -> 0.96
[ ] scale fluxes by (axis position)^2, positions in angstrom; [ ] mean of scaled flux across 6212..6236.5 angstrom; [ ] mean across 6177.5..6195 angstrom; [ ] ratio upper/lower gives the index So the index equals 1.03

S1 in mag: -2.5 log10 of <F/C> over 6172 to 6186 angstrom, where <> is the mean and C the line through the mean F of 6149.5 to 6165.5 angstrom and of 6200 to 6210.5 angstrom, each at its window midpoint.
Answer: 0.01 mag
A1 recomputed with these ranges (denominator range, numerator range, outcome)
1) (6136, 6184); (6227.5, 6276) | 0.99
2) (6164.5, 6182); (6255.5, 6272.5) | 1.04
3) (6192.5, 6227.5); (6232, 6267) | 0.97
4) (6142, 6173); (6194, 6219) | 1.01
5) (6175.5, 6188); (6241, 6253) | 0.94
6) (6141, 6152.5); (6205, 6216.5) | 0.97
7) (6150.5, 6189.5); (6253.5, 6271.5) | 1.03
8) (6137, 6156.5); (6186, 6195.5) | 0.97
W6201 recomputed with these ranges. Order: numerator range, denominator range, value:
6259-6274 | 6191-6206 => 1.02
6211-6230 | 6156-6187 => 1.04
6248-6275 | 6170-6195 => 1.01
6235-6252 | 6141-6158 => 0.92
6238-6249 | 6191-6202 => 0.94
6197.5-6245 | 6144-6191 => 1.00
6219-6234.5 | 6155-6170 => 1.04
